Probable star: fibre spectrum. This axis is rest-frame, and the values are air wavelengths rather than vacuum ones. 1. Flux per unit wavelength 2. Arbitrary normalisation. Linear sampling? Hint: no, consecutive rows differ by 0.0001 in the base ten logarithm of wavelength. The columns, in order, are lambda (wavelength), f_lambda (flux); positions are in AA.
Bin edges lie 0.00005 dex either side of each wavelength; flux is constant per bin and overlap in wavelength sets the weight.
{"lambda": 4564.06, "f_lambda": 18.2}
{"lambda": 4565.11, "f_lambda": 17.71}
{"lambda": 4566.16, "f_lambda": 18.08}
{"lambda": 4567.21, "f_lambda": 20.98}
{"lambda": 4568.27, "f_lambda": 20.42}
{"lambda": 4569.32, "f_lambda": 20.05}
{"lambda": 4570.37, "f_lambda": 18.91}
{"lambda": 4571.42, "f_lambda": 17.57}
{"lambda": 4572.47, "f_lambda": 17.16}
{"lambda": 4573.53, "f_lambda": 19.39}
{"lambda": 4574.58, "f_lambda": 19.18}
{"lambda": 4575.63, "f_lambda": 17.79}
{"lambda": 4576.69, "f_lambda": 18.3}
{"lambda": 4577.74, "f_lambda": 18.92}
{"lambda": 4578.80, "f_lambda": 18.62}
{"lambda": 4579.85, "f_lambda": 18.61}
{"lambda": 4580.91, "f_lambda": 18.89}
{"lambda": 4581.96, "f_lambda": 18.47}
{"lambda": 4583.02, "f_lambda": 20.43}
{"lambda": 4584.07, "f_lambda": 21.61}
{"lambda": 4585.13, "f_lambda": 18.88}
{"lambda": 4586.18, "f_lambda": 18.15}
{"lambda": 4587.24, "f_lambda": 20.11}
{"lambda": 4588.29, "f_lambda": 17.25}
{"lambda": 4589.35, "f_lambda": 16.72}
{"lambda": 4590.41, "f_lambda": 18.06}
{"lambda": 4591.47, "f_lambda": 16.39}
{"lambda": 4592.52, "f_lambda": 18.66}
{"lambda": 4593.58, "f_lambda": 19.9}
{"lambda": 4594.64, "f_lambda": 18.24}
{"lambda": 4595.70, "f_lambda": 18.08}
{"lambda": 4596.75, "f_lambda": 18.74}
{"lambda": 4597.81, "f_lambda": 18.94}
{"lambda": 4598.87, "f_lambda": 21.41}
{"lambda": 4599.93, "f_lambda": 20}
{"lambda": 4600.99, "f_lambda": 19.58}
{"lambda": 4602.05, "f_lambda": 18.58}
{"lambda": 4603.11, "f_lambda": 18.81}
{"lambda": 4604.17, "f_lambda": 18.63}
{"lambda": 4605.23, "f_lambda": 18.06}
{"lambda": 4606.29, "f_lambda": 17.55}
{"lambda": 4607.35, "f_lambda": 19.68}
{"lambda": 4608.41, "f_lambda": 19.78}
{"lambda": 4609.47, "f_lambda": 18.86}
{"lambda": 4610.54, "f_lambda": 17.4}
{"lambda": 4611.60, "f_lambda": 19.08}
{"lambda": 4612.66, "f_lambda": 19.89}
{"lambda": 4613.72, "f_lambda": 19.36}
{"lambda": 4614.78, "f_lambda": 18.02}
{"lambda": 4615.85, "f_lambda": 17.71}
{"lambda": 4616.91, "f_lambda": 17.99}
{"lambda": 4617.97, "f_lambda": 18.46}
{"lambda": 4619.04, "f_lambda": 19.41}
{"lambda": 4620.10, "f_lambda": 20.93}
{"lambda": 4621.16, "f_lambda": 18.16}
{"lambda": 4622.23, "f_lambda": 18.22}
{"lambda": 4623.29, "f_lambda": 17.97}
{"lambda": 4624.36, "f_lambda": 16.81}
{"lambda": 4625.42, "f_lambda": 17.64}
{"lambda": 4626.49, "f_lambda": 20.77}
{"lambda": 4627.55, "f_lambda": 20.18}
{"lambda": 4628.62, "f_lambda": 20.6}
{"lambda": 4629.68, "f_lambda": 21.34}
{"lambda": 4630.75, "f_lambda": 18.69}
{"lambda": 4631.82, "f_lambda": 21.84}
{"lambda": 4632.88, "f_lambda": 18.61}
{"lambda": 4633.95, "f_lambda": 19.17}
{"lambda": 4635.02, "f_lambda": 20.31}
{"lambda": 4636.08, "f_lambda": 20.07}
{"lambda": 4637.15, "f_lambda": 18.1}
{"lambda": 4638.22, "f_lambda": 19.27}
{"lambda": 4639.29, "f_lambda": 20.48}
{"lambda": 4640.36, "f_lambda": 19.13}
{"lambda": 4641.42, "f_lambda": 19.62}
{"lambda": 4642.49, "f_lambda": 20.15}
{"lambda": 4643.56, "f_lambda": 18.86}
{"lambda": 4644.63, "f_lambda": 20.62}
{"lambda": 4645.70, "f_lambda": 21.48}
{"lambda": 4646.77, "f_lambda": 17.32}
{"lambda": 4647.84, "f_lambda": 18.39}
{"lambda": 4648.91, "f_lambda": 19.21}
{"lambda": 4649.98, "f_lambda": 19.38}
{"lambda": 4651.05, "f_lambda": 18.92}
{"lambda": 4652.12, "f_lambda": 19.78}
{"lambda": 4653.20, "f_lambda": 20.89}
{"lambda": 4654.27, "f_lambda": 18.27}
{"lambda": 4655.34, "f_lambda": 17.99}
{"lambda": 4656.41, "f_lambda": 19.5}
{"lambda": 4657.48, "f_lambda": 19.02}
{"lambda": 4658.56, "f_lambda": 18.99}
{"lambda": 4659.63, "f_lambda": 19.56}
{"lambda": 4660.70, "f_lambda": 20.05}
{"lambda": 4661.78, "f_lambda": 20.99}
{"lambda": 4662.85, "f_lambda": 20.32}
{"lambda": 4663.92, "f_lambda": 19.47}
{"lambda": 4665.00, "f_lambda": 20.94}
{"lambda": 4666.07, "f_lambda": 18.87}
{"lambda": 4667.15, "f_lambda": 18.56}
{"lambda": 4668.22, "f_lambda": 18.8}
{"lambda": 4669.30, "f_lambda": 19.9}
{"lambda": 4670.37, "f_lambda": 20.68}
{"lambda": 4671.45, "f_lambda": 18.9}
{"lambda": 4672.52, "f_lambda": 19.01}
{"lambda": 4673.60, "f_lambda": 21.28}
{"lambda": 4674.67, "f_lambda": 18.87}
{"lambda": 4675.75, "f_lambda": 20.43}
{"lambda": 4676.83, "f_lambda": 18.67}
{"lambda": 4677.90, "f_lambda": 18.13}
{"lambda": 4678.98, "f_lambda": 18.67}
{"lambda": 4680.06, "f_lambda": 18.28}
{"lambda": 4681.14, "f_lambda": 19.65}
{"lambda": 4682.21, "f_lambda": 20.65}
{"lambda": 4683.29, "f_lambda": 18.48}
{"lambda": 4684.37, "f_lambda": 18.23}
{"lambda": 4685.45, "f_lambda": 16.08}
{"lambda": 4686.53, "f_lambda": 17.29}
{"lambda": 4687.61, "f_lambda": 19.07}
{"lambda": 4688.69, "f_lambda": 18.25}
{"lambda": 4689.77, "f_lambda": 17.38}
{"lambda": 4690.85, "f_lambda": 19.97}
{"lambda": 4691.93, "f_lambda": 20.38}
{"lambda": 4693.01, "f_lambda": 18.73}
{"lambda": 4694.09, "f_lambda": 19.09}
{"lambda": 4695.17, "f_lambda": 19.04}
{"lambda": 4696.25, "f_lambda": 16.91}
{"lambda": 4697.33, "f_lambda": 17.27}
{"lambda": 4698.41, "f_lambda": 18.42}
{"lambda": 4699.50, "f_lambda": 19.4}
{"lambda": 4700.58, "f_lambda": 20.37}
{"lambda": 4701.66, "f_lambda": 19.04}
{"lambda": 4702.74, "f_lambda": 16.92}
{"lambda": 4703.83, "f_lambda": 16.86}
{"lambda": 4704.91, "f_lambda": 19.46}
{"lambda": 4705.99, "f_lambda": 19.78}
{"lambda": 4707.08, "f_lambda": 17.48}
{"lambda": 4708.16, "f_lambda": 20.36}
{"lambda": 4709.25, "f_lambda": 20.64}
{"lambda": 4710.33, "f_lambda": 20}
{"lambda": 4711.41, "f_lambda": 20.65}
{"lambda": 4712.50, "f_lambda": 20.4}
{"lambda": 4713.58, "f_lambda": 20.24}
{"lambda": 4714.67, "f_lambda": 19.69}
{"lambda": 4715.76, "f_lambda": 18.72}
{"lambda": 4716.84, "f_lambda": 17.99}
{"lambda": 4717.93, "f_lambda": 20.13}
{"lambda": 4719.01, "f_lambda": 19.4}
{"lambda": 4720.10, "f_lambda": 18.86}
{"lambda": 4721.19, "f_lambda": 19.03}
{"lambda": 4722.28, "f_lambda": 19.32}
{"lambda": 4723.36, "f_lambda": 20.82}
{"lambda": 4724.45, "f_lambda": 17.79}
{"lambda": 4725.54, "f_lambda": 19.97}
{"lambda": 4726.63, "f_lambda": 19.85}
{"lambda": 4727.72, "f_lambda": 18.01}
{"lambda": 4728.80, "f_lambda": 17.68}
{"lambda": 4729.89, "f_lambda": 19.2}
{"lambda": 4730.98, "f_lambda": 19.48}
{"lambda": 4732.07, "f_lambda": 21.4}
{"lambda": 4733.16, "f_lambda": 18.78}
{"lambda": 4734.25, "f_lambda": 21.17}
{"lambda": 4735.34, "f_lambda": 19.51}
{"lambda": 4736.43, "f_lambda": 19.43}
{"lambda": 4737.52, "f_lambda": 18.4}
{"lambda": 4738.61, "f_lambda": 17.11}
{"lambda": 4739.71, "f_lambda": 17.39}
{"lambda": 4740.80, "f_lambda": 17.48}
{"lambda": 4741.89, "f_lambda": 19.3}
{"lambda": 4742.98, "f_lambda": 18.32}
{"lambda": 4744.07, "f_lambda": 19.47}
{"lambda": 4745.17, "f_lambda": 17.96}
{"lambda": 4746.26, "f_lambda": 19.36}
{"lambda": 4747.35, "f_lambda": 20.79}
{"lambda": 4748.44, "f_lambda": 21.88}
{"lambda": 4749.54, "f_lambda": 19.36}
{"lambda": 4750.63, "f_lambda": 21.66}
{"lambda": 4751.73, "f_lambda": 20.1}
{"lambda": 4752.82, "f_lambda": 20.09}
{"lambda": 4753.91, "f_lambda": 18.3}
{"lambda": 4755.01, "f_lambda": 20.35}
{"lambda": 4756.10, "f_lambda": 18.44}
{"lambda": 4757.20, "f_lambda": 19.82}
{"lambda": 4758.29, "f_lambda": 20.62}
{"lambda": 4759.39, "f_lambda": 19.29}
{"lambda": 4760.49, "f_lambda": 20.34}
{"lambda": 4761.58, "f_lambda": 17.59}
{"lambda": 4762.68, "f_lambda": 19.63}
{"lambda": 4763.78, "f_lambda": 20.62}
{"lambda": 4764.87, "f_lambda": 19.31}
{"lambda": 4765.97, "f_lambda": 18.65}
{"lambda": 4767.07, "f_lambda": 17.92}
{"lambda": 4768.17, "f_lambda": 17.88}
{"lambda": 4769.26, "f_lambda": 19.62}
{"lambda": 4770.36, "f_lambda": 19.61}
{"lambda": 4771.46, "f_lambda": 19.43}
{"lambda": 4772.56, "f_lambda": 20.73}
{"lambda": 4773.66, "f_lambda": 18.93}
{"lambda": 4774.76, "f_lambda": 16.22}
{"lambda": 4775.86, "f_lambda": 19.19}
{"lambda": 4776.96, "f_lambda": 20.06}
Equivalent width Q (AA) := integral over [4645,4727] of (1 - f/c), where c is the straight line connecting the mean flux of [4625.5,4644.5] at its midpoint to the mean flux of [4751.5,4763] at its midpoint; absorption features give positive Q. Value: 2.1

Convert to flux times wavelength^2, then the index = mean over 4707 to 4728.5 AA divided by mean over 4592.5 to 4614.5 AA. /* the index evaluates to 1.1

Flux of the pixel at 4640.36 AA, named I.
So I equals 19.13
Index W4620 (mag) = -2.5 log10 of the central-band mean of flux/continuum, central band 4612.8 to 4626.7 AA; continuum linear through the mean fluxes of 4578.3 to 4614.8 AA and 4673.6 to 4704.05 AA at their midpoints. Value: 0.01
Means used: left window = 18.9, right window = 18.7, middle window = 18.6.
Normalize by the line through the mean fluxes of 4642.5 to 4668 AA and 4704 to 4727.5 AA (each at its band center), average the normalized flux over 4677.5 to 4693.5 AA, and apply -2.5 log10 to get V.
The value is 0.05 mag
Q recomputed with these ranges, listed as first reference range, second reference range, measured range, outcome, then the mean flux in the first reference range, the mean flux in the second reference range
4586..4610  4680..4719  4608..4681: -1.9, 18.7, 18.9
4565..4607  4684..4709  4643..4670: -1.2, 18.8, 18.5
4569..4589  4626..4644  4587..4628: 1.4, 18.8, 19.8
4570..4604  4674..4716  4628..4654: -1.1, 18.8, 18.9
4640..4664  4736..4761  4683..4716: 0.9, 19.5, 19.4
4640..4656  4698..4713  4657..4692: 0.2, 19.3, 19.3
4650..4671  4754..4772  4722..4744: 0.4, 19.5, 19.3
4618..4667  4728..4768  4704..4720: -0.2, 19.5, 19.3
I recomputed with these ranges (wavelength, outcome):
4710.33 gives 20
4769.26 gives 19.62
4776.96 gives 20.06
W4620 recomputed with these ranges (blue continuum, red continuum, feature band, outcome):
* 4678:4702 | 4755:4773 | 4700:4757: -0.02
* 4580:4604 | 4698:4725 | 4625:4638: -0.04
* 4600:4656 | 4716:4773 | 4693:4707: 0.04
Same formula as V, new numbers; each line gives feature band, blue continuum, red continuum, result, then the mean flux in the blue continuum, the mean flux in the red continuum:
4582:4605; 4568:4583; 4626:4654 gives 0.01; 18.8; 19.7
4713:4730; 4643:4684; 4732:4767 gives 0.01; 19.4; 19.4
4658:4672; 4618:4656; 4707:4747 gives -0.02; 19.4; 19.2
